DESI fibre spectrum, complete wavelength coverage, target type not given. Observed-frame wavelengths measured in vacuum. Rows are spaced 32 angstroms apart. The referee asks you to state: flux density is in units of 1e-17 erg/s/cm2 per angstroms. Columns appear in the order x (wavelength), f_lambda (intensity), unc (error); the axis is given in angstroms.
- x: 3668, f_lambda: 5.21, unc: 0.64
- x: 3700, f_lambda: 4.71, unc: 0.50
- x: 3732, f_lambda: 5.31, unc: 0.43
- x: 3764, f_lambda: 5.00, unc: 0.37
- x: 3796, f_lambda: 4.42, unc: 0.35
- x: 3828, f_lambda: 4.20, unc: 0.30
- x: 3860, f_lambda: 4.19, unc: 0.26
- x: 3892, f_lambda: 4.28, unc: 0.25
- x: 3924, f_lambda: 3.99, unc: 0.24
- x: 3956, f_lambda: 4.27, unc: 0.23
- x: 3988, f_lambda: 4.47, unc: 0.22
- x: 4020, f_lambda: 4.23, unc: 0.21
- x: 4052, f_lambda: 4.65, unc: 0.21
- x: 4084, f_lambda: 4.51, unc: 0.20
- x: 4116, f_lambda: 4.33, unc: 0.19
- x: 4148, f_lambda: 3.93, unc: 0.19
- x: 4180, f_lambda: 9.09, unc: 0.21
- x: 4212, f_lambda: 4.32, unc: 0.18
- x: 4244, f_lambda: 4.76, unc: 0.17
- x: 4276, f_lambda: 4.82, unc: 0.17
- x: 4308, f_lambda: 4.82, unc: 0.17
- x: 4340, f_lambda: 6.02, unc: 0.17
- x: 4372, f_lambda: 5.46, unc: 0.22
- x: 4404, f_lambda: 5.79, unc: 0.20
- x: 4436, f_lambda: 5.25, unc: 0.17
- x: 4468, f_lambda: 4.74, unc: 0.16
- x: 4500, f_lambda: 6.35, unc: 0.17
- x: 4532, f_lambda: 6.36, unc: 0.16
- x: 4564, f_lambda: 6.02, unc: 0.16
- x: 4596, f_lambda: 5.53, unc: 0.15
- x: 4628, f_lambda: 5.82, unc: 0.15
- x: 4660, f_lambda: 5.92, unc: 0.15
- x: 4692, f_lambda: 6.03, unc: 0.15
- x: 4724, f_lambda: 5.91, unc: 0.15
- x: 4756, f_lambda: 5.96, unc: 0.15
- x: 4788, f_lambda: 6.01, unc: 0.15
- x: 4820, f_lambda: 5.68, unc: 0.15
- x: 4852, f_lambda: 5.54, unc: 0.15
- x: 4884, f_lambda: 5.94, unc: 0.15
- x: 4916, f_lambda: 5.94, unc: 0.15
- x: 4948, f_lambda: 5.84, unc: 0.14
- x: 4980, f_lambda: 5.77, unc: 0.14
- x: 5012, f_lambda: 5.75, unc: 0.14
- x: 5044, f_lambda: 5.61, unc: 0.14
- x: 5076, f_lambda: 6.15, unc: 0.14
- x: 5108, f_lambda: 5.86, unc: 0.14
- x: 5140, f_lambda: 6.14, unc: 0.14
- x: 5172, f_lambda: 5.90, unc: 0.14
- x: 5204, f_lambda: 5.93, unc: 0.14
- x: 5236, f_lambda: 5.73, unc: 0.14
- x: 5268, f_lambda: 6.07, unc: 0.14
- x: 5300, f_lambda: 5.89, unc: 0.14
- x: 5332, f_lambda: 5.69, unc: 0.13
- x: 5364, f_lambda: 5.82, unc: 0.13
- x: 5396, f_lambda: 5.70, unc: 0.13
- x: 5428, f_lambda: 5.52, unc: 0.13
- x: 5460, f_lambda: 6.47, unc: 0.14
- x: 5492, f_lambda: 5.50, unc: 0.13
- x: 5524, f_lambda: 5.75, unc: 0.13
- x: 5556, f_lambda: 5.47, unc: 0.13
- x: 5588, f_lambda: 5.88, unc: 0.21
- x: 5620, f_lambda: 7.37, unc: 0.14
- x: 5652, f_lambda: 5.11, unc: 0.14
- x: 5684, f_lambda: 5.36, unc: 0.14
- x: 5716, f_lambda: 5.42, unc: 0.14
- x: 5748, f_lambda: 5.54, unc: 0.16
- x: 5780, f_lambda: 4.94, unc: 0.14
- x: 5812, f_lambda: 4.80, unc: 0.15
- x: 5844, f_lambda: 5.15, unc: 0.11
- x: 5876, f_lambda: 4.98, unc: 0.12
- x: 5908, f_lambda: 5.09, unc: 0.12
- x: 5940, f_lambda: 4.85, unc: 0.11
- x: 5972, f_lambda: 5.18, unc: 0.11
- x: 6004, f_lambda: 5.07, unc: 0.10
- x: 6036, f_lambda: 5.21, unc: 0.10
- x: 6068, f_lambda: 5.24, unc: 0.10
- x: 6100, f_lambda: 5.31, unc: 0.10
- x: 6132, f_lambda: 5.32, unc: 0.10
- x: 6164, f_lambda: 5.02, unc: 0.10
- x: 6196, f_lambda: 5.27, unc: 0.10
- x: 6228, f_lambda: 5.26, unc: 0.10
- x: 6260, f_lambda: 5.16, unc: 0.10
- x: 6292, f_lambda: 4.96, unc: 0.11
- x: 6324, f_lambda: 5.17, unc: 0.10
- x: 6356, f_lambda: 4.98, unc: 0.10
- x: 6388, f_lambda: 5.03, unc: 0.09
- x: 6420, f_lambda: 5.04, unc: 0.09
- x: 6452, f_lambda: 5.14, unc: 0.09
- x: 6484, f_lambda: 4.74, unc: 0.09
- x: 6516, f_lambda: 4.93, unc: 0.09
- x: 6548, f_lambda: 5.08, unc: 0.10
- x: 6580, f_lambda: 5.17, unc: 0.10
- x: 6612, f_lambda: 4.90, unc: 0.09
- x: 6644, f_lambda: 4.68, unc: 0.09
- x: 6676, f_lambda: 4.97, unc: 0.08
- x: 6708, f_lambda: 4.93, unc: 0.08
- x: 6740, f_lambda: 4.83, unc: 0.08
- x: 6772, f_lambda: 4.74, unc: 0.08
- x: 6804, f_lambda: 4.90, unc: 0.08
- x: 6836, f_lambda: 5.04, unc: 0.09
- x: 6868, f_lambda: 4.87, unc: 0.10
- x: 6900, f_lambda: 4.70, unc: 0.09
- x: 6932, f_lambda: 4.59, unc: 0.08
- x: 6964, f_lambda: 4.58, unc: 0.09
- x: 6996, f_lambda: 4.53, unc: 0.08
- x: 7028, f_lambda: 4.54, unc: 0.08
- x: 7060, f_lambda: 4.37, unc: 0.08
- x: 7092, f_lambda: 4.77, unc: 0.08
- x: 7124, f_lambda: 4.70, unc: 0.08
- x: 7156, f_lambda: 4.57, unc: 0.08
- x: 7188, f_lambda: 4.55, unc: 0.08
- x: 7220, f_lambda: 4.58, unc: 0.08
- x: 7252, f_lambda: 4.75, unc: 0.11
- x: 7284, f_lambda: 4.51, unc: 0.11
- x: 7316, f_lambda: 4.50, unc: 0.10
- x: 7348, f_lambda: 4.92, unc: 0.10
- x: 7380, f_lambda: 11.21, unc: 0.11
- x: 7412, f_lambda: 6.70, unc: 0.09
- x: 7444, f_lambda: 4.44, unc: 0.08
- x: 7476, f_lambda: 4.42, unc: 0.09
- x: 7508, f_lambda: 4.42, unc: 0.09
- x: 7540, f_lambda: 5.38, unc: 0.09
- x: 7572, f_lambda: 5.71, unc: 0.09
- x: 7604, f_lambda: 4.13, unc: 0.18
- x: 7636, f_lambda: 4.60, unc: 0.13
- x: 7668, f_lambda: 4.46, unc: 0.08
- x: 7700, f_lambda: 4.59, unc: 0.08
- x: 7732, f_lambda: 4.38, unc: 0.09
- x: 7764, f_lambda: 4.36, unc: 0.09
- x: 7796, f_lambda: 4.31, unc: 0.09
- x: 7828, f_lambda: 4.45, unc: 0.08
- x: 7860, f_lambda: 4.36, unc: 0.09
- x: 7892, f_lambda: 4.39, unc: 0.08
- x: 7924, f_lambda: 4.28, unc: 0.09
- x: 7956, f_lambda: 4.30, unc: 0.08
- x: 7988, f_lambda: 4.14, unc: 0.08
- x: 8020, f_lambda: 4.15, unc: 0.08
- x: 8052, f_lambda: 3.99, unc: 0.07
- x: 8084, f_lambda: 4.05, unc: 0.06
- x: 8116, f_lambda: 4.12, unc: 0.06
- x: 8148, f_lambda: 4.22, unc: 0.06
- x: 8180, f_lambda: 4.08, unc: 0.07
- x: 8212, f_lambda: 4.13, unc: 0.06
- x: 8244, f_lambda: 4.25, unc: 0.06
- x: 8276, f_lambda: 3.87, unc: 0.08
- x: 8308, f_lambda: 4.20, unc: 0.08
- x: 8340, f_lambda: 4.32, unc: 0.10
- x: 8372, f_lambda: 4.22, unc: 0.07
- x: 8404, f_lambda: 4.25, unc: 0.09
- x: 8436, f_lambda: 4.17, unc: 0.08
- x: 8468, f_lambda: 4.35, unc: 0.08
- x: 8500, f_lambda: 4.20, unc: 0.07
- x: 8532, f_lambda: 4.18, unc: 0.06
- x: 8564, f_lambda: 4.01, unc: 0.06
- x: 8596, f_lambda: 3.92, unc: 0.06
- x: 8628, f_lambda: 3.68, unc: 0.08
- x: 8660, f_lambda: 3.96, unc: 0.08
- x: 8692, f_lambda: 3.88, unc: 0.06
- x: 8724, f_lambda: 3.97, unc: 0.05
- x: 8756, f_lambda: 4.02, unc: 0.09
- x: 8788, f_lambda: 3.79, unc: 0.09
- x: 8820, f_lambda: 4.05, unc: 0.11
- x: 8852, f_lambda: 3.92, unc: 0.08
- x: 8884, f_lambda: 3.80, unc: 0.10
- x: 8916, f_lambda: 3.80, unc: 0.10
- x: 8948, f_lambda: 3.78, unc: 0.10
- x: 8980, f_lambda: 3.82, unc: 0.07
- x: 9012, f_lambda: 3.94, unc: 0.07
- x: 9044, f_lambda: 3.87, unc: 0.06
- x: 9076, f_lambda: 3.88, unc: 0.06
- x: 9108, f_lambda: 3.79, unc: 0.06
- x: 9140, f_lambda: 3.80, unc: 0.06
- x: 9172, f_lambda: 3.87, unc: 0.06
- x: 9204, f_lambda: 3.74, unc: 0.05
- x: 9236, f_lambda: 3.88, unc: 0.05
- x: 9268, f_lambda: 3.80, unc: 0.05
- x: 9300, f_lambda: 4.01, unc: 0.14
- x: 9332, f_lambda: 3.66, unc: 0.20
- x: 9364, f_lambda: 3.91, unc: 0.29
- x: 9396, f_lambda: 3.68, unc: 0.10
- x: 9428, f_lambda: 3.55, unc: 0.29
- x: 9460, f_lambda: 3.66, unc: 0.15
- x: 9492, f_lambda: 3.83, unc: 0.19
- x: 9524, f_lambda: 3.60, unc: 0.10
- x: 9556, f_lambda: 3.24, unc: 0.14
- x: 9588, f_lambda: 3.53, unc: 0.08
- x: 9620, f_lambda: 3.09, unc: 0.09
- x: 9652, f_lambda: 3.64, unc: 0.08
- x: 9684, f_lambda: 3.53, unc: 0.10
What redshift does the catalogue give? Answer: 0.125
